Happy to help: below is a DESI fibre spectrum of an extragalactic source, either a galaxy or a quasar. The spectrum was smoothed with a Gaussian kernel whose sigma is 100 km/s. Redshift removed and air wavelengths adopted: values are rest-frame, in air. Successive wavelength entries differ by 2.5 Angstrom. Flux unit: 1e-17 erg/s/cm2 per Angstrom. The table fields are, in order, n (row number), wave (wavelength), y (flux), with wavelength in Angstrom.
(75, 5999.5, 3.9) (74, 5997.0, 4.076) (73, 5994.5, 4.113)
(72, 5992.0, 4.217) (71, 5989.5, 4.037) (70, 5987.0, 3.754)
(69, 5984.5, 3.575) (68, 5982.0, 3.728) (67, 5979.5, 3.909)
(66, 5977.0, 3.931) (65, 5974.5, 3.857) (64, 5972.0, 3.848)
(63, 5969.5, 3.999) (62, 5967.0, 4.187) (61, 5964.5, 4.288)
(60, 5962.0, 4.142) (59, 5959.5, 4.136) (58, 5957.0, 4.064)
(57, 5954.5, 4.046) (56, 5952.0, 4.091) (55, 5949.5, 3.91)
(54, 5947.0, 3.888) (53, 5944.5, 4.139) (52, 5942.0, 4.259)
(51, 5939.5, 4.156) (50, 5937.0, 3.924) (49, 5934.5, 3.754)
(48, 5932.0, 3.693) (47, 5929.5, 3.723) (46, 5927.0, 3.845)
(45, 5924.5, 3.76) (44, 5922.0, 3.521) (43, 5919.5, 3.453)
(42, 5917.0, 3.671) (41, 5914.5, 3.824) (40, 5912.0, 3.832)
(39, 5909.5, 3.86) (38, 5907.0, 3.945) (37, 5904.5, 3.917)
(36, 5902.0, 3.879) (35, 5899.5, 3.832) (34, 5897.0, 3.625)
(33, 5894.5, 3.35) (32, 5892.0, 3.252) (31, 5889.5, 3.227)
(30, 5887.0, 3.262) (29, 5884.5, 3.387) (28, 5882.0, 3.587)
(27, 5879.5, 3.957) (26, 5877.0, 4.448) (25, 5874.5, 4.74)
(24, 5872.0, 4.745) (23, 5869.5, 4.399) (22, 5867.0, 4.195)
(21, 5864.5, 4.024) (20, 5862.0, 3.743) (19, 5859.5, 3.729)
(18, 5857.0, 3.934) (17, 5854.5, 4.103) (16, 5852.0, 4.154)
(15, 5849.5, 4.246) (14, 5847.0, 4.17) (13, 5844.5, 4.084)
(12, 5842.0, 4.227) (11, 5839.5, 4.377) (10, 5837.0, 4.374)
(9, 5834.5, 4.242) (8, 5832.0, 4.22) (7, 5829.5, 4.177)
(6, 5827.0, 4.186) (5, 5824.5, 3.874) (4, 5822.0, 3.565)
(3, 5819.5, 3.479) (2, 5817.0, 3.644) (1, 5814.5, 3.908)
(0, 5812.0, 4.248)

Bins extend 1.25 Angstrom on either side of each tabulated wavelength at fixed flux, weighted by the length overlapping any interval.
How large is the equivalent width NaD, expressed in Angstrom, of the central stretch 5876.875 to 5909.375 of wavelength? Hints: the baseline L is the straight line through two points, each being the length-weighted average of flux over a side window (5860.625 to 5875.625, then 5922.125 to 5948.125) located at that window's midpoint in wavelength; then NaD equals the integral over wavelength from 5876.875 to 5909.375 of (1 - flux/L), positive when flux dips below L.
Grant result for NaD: 3.93 Angstrom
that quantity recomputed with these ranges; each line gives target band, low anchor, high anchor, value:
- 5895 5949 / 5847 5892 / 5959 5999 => 2.1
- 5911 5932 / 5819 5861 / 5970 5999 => 1.5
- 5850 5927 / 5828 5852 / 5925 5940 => 3.3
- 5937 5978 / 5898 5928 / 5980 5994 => -2.3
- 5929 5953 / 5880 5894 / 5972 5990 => -2.2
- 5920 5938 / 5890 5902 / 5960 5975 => 0.2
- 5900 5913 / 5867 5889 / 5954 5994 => 0.5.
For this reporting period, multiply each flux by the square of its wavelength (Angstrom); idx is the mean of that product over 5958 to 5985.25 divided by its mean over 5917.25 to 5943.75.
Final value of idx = 1.1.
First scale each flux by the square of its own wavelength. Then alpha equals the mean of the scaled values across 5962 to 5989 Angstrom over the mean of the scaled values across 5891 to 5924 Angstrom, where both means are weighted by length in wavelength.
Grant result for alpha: 1.09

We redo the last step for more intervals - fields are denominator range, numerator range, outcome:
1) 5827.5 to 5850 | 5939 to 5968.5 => 1.01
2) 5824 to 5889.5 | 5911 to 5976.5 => 0.99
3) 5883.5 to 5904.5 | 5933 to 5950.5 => 1.16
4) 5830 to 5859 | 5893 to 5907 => 0.91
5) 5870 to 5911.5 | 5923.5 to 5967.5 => 1.07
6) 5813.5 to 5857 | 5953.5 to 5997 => 1.03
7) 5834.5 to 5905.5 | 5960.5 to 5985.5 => 1.03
